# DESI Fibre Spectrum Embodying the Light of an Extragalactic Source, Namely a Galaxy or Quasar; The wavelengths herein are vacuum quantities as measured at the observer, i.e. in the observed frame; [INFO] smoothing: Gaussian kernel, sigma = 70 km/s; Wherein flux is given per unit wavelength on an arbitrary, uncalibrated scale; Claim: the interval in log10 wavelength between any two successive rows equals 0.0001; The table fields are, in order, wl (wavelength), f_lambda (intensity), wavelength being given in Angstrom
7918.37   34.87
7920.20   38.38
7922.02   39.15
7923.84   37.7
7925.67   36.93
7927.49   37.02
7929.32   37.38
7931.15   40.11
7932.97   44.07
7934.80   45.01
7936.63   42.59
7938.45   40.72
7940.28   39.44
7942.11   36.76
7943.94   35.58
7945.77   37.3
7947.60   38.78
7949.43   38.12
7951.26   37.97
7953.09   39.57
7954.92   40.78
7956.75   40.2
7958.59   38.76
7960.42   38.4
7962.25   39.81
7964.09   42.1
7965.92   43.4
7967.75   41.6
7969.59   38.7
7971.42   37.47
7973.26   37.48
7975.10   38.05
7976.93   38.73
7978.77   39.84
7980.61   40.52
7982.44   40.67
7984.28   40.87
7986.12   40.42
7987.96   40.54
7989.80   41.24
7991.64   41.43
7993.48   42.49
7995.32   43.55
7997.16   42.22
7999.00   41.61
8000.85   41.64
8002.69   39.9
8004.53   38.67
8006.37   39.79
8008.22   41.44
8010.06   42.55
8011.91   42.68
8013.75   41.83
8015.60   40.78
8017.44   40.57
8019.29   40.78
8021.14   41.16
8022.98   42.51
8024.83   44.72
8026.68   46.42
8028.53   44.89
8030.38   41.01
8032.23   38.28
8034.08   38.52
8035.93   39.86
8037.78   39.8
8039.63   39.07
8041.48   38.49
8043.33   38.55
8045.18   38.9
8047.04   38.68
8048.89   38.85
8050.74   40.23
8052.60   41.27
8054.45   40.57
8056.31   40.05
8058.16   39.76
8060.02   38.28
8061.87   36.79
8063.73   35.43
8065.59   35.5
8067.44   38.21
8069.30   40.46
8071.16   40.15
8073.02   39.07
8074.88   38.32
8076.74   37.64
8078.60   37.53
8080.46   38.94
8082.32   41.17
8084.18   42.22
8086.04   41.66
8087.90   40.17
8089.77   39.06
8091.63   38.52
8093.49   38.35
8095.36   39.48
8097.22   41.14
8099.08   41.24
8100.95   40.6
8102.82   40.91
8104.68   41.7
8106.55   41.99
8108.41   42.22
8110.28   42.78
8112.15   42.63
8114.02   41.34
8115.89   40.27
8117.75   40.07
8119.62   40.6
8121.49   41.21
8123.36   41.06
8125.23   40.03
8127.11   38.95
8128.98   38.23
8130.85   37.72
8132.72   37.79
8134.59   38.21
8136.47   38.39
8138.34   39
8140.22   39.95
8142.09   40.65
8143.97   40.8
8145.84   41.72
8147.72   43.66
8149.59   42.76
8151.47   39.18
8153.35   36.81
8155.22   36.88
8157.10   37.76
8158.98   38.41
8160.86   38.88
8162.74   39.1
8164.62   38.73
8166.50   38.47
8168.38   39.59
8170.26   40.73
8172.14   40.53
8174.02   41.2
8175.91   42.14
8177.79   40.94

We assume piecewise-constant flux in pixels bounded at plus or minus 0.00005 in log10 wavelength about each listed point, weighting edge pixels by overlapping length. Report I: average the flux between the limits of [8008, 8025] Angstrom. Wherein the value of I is 41.8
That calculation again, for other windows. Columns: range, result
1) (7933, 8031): 40.7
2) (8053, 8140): 39.7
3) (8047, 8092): 39.2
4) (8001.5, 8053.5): 40.7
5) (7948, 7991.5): 39.8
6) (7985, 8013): 41.3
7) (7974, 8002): 40.9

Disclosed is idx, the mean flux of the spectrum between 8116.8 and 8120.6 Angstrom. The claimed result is 40.4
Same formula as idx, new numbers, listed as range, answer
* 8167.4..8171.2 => 40.2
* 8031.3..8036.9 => 38.9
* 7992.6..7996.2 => 43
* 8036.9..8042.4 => 39.1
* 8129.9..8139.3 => 38.2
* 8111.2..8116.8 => 41.4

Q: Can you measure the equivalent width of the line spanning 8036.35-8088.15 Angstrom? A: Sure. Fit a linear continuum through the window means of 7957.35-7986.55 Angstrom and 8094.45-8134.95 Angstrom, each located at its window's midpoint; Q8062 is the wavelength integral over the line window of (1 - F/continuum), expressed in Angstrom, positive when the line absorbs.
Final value 1.4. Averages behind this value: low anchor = 39.8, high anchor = 40.5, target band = 39.1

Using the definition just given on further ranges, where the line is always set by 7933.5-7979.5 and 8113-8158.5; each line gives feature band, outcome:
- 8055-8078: 0.8 Angstrom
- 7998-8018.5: -0.8 Angstrom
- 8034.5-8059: 0.1 Angstrom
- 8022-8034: -0.9 Angstrom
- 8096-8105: -0.3 Angstrom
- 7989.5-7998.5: -0.6 Angstrom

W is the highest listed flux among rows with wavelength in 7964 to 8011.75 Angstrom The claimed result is 43.55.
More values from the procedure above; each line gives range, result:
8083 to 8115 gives 42.78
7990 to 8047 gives 46.42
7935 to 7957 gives 42.59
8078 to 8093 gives 42.22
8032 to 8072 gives 41.27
